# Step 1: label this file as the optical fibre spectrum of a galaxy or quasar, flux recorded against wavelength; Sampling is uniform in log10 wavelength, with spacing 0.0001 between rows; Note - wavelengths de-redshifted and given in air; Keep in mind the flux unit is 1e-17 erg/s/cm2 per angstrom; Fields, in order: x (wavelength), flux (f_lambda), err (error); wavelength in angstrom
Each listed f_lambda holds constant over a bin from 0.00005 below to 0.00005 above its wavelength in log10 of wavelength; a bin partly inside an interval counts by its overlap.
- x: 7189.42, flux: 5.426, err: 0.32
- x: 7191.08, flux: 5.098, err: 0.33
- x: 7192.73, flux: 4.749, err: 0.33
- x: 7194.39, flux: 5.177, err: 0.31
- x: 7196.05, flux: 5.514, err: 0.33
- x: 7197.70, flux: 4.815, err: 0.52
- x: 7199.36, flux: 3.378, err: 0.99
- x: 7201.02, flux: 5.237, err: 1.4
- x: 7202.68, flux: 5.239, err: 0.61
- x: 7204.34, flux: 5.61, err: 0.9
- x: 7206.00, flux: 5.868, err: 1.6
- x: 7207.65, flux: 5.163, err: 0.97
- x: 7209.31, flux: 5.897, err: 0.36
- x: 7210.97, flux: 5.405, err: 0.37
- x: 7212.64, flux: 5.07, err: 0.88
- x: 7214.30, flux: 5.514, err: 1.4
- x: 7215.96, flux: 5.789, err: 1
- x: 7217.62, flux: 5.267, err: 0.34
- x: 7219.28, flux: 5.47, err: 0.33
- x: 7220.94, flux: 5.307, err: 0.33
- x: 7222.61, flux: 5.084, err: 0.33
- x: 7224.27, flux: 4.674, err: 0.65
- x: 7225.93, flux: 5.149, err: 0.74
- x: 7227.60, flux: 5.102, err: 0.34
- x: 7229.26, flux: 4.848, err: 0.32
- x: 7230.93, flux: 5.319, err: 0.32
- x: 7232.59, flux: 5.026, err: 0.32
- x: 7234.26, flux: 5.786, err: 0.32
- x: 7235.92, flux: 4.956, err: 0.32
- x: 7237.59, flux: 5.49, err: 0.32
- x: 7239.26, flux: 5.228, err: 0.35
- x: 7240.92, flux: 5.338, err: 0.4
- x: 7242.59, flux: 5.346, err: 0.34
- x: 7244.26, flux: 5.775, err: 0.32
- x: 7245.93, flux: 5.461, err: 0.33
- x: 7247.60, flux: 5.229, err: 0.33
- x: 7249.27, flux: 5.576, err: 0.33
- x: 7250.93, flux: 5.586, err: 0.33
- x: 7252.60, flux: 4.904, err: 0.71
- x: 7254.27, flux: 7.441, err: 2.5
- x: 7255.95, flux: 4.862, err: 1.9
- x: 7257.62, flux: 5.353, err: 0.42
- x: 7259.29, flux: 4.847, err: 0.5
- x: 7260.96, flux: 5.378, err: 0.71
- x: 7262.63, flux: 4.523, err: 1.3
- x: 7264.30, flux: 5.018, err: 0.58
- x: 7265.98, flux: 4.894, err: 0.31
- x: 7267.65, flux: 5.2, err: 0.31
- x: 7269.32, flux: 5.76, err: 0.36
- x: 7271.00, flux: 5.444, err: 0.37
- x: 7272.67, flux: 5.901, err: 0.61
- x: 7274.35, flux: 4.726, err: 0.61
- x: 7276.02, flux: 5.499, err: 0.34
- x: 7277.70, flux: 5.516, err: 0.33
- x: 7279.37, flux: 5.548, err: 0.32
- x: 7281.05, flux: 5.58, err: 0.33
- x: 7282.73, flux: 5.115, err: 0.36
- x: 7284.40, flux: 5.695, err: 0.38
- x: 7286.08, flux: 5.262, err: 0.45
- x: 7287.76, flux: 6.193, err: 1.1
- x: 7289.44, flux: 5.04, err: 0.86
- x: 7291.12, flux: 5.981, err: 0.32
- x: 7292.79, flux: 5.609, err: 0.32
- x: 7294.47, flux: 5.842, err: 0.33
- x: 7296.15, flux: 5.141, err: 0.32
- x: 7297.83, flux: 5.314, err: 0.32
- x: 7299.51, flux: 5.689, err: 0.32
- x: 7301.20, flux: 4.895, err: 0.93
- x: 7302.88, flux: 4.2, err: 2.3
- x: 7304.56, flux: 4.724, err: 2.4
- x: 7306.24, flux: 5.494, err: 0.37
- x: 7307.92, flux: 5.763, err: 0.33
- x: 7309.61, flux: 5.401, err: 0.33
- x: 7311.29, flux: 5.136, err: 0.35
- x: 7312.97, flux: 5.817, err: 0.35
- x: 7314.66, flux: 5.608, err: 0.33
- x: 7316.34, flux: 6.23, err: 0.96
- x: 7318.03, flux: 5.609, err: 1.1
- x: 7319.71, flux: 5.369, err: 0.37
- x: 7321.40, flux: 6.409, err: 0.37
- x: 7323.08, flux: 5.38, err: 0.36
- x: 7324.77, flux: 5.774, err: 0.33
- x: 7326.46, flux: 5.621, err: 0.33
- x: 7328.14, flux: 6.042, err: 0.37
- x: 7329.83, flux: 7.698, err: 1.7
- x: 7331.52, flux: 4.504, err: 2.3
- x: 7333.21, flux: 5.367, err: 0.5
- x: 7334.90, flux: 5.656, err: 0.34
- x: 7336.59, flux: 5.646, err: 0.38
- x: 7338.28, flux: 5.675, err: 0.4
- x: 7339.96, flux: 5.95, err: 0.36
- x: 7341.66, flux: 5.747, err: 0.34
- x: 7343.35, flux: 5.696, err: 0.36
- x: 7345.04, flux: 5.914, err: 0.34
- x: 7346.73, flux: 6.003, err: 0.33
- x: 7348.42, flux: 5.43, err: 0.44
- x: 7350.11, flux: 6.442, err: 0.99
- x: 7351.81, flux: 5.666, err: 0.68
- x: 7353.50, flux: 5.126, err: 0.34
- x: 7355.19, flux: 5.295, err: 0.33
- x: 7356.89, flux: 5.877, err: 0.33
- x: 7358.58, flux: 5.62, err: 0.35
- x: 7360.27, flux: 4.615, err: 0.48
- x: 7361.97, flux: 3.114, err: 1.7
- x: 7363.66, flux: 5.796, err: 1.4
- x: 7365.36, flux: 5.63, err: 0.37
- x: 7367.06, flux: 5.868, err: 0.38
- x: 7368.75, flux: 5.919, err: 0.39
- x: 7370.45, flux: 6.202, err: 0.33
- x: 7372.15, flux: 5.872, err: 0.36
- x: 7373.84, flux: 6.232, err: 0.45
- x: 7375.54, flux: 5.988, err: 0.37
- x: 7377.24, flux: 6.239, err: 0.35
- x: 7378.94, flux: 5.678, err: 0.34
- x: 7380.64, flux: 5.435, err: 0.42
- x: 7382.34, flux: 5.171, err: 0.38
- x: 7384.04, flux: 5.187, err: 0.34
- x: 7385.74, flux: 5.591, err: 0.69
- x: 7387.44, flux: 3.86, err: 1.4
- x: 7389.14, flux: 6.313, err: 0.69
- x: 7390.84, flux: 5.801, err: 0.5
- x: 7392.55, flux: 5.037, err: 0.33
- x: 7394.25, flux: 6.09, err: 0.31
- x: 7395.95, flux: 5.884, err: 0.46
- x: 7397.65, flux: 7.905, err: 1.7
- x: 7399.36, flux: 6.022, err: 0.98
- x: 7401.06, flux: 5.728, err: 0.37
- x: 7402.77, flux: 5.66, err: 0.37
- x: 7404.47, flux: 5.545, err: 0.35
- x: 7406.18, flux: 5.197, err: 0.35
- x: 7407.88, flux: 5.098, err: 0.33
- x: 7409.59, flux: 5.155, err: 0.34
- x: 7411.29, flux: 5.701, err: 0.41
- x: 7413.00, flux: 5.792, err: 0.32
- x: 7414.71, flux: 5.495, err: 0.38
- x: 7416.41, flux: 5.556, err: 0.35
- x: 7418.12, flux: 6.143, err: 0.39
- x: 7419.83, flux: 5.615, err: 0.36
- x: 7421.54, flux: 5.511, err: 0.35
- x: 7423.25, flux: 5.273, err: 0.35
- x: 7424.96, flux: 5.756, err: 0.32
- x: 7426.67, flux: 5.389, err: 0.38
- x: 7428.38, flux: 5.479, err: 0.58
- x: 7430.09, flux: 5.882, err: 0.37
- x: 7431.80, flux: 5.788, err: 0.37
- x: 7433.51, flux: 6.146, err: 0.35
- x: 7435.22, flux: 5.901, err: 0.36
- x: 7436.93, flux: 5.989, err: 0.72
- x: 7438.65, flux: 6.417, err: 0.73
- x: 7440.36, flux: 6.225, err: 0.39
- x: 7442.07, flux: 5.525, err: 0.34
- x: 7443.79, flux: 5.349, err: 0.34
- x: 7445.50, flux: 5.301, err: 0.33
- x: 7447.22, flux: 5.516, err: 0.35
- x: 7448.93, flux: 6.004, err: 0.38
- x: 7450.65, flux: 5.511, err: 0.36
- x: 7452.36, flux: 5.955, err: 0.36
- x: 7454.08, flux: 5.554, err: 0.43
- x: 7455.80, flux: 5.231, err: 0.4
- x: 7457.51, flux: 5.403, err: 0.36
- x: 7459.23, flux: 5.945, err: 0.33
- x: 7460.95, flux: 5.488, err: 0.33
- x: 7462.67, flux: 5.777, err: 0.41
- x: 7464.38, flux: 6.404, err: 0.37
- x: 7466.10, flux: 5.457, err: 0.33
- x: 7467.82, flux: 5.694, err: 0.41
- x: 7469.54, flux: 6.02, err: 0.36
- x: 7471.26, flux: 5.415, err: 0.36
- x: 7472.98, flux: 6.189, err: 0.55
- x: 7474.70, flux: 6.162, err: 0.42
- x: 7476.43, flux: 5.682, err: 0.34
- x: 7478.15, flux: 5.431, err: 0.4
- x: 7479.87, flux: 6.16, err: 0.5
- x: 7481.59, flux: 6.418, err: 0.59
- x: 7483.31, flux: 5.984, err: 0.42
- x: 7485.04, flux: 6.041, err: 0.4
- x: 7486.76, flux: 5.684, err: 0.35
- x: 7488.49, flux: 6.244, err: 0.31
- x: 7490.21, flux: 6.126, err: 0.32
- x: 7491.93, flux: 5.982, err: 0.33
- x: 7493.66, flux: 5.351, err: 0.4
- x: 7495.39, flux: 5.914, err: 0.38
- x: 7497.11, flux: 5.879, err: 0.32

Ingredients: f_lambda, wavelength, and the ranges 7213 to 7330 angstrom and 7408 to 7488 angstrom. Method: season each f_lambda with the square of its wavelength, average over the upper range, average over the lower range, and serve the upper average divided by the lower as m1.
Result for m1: 1.11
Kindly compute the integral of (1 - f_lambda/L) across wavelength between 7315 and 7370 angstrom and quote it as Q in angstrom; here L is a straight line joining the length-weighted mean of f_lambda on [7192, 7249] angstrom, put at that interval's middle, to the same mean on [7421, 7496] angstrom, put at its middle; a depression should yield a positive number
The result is -1.3 angstrom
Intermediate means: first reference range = 5.25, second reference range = 5.79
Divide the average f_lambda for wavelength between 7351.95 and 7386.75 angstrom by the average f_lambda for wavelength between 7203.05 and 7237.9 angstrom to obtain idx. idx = 1.04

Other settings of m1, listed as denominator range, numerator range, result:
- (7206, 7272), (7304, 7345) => 1.09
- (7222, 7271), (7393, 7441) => 1.15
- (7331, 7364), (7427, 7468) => 1.08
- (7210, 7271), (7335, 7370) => 1.08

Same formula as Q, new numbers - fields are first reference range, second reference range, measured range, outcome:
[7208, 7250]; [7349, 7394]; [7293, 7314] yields 0.51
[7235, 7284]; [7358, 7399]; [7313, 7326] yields -0.63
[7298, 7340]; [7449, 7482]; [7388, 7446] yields -0.36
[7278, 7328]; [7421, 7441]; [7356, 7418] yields 1.03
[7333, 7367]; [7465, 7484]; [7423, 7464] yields 0.54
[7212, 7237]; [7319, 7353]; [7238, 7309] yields 1.24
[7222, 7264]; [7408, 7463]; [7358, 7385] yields 0.05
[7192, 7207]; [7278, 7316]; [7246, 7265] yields -0.26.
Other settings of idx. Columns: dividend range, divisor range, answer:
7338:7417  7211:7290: 1.05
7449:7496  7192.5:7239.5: 1.12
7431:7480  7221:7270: 1.09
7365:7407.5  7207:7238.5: 1.09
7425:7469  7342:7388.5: 1.04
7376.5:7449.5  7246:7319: 1.05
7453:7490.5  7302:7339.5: 1.04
